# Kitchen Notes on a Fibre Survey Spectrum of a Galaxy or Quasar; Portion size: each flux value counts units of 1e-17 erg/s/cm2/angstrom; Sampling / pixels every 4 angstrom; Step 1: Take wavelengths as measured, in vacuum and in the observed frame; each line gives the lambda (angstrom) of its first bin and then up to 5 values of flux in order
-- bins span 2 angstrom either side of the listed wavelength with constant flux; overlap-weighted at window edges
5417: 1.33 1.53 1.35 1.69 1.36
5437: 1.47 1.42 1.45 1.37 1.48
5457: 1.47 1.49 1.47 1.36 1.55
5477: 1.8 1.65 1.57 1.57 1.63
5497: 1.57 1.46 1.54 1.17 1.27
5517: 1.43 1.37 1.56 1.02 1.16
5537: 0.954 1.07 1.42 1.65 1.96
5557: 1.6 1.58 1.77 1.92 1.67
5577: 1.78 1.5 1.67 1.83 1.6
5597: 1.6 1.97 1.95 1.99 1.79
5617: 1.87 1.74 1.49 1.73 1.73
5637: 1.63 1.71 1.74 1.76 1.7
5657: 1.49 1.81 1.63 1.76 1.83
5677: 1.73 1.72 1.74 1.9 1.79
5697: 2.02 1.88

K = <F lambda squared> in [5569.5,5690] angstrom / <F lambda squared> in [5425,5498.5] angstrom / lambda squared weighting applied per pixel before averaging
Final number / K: 1.2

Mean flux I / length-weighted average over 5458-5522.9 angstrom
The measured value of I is 1.49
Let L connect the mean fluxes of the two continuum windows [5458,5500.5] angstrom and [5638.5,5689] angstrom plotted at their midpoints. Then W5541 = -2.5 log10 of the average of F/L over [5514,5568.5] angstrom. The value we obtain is 0.128 mag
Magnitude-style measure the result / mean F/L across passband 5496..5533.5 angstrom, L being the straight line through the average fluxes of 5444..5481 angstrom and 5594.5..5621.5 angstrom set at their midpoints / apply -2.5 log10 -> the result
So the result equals 0.19 mag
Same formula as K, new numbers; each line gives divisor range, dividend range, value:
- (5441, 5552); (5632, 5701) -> 1.30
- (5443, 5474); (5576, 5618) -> 1.29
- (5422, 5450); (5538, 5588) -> 1.17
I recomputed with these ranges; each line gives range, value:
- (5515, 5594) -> 1.52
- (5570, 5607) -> 1.74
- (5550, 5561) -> 1.73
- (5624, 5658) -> 1.67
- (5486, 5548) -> 1.35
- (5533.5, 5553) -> 1.34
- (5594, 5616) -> 1.85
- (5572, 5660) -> 1.73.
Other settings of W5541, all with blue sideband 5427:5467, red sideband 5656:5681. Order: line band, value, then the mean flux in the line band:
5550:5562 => -0.08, 1.72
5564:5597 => -0.06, 1.71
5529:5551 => 0.27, 1.23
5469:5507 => -0.05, 1.58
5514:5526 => 0.09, 1.43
